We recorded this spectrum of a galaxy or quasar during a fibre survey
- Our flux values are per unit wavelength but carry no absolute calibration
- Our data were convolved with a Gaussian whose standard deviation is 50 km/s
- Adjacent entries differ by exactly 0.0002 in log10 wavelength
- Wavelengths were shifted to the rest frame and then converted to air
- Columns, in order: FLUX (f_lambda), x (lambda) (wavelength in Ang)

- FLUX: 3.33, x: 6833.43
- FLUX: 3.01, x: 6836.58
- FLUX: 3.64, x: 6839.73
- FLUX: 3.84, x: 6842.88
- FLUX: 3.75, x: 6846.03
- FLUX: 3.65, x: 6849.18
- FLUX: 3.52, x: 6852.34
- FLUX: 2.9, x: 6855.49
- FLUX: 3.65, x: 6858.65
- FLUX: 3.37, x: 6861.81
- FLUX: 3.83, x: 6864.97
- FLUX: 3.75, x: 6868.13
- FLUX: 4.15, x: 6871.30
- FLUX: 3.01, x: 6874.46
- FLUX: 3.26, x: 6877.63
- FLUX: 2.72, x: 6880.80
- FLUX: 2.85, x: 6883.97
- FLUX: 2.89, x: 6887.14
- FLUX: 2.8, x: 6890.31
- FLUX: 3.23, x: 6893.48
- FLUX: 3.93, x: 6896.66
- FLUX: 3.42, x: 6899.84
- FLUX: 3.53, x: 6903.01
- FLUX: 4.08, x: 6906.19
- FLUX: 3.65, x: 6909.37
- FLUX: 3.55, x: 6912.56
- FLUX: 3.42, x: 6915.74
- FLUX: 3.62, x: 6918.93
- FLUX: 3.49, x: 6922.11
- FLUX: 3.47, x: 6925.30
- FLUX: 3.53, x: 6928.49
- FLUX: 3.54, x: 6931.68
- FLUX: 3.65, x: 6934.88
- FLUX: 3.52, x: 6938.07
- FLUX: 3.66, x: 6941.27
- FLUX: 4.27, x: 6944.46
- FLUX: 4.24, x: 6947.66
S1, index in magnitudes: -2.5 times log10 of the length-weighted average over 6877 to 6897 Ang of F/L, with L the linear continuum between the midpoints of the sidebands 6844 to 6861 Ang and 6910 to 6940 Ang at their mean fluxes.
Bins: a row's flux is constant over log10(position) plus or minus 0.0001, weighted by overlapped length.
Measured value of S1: 0.16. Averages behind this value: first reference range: 3.5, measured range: 3.04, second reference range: 3.54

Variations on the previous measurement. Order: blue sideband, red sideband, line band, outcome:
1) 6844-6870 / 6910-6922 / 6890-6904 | 0.04 mag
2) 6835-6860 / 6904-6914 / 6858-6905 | 0.08 mag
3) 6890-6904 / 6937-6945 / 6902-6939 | 0.01 mag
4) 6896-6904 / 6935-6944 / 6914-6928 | 0.04 mag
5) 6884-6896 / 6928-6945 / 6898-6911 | -0.14 mag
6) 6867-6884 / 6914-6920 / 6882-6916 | 0.01 mag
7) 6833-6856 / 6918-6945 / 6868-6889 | 0.11 mag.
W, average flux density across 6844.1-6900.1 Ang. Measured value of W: 3.37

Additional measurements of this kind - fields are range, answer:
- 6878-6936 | 3.4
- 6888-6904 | 3.36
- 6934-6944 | 3.69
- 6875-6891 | 2.92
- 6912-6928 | 3.51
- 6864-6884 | 3.39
